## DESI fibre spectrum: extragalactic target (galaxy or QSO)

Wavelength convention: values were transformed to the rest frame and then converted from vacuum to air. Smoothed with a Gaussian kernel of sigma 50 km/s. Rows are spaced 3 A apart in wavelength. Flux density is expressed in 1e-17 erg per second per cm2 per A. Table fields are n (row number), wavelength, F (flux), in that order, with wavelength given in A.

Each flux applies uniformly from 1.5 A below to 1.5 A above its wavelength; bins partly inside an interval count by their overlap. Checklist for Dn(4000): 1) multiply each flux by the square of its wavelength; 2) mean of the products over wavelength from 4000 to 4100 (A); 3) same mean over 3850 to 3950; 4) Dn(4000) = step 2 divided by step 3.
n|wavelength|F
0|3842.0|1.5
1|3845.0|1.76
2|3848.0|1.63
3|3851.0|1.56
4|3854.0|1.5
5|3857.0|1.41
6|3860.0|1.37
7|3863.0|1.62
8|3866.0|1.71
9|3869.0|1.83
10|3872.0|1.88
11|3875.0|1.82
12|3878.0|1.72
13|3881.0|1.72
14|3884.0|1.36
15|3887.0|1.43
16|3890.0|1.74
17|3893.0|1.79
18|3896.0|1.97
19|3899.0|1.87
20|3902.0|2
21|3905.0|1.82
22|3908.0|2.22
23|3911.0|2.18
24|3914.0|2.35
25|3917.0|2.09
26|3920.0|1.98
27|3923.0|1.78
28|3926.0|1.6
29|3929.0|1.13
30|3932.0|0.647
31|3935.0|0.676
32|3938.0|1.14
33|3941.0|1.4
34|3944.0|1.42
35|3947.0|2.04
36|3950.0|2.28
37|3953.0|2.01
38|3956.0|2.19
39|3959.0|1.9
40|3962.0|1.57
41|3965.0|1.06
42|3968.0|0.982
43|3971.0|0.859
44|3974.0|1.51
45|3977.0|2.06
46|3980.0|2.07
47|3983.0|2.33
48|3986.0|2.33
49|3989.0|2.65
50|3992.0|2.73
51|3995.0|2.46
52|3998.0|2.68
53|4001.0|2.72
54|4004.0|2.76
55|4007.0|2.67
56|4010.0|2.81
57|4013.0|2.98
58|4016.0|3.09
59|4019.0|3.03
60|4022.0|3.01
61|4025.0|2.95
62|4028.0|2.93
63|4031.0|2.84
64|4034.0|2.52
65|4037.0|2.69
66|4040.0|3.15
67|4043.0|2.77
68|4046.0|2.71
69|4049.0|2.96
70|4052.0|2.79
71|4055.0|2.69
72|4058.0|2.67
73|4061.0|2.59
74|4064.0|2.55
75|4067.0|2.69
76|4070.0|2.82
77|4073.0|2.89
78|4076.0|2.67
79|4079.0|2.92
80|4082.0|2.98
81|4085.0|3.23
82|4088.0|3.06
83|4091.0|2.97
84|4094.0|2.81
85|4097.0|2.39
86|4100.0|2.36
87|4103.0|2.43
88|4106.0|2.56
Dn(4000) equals 1.8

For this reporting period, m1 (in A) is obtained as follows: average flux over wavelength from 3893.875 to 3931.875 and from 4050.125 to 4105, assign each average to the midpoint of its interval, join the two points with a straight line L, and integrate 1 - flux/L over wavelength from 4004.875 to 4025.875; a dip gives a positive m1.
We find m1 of -4.44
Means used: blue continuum 1.87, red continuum 2.75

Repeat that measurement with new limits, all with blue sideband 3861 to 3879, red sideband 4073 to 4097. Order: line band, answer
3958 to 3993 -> 7.6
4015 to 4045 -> -3.2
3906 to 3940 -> 6.8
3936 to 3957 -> 4.1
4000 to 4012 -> -1.3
